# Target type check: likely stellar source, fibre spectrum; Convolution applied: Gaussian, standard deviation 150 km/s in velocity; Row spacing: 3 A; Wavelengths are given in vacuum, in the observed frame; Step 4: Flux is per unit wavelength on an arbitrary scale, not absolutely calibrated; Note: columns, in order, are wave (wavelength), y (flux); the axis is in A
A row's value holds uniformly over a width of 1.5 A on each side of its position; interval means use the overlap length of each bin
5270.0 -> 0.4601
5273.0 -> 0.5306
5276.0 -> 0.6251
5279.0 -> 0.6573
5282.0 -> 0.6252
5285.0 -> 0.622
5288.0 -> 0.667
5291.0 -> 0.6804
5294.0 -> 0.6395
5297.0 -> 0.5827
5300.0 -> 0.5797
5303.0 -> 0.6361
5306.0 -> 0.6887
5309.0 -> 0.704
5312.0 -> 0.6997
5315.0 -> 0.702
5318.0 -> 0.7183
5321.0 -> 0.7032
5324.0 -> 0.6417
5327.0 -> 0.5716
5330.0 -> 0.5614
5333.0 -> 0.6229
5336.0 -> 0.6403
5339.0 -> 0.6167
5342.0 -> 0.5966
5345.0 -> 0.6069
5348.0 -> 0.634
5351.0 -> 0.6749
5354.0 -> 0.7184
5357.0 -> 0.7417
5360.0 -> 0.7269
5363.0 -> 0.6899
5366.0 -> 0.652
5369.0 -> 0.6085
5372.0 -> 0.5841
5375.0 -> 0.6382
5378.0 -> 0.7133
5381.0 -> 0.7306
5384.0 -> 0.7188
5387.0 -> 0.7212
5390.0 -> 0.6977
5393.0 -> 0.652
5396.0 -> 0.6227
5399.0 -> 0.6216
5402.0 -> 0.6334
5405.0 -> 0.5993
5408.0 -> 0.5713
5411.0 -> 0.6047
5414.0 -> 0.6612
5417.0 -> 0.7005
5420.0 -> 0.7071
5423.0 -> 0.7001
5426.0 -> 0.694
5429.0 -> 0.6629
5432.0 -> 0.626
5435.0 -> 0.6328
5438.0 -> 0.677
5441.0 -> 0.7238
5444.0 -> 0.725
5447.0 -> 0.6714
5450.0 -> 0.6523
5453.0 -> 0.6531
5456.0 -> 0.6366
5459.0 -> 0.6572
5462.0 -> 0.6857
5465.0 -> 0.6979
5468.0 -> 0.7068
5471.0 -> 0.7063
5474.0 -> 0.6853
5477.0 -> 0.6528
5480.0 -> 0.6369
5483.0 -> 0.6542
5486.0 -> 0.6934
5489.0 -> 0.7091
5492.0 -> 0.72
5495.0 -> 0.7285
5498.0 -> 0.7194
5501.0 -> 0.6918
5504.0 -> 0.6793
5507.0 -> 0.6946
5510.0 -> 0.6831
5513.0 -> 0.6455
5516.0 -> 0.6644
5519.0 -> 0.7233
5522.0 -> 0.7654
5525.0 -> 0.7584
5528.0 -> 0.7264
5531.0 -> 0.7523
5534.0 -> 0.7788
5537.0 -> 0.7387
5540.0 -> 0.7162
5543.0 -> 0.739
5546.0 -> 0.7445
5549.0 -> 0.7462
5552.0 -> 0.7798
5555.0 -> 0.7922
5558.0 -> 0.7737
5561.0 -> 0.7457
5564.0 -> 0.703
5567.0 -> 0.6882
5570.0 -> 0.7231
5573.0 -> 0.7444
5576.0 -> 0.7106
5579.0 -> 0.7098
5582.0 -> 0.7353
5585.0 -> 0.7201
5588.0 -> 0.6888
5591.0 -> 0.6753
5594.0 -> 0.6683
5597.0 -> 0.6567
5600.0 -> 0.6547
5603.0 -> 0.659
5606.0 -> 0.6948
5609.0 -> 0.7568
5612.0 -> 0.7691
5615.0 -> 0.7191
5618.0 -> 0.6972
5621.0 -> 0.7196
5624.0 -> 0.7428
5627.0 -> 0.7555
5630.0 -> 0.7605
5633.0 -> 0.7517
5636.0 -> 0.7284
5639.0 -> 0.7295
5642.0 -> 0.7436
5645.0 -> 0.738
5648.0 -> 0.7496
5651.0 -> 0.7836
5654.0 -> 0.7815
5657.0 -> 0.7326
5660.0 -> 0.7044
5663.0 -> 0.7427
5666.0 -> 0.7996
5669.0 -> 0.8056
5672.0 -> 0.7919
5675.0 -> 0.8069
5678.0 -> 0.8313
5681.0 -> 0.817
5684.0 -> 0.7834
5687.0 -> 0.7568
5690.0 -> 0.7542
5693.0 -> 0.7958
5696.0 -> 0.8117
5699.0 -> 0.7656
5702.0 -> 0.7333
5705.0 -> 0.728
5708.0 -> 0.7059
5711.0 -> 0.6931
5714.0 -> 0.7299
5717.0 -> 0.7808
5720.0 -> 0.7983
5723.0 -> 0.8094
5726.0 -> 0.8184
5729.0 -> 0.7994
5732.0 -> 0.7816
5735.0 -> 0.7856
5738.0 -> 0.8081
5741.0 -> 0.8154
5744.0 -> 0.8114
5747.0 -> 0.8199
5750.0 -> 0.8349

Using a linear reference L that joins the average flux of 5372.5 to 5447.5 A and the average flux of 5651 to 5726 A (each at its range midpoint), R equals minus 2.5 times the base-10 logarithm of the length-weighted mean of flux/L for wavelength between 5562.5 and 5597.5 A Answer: 0.04 mag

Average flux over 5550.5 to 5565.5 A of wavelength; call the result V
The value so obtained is 0.759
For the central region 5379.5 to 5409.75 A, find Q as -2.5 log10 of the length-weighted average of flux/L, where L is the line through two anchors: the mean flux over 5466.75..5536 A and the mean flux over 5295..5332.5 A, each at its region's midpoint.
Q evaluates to 0.025 mag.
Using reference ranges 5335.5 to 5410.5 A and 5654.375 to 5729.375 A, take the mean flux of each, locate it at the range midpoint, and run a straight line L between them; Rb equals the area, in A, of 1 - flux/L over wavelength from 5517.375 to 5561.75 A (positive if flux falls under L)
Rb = -2.2 A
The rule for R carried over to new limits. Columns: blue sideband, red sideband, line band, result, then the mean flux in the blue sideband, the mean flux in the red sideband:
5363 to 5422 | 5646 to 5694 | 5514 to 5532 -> -0.02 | 0.656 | 0.777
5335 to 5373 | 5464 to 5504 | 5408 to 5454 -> 0.01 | 0.654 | 0.692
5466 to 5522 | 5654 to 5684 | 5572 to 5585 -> 0.02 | 0.691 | 0.781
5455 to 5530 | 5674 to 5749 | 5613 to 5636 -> 0.02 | 0.694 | 0.782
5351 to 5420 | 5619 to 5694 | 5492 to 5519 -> 0.03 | 0.665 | 0.764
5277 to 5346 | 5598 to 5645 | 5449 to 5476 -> 0.01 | 0.642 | 0.725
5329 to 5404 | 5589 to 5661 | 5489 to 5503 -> -0.03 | 0.657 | 0.724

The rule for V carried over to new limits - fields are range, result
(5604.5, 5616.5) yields 0.735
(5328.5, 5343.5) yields 0.608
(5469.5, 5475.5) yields 0.696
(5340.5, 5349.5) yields 0.613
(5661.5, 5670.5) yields 0.783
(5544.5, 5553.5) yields 0.757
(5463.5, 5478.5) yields 0.69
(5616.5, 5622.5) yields 0.708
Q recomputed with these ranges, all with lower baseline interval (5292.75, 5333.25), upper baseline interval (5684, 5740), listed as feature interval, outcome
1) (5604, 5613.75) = 0.00 mag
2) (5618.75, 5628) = 0.01 mag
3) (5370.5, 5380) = 0.03 mag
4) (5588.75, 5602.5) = 0.11 mag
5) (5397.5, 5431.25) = 0.05 mag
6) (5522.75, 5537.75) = -0.06 mag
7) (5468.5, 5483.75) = 0.04 mag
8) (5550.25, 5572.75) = -0.03 mag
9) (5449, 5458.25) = 0.07 mag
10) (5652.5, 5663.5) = 0.02 mag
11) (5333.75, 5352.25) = 0.05 mag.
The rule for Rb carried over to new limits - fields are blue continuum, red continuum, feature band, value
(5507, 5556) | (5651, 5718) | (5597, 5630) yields 1.5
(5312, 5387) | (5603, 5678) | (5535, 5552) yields -0.5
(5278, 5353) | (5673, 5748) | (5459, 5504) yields 0.7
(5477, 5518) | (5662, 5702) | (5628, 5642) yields 0.3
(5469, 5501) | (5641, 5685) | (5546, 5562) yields -0.9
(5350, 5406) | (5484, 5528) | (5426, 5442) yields 0.5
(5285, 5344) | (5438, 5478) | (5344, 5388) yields -1.4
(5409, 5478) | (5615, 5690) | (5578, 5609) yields 1.9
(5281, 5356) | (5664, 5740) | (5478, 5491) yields 0.5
